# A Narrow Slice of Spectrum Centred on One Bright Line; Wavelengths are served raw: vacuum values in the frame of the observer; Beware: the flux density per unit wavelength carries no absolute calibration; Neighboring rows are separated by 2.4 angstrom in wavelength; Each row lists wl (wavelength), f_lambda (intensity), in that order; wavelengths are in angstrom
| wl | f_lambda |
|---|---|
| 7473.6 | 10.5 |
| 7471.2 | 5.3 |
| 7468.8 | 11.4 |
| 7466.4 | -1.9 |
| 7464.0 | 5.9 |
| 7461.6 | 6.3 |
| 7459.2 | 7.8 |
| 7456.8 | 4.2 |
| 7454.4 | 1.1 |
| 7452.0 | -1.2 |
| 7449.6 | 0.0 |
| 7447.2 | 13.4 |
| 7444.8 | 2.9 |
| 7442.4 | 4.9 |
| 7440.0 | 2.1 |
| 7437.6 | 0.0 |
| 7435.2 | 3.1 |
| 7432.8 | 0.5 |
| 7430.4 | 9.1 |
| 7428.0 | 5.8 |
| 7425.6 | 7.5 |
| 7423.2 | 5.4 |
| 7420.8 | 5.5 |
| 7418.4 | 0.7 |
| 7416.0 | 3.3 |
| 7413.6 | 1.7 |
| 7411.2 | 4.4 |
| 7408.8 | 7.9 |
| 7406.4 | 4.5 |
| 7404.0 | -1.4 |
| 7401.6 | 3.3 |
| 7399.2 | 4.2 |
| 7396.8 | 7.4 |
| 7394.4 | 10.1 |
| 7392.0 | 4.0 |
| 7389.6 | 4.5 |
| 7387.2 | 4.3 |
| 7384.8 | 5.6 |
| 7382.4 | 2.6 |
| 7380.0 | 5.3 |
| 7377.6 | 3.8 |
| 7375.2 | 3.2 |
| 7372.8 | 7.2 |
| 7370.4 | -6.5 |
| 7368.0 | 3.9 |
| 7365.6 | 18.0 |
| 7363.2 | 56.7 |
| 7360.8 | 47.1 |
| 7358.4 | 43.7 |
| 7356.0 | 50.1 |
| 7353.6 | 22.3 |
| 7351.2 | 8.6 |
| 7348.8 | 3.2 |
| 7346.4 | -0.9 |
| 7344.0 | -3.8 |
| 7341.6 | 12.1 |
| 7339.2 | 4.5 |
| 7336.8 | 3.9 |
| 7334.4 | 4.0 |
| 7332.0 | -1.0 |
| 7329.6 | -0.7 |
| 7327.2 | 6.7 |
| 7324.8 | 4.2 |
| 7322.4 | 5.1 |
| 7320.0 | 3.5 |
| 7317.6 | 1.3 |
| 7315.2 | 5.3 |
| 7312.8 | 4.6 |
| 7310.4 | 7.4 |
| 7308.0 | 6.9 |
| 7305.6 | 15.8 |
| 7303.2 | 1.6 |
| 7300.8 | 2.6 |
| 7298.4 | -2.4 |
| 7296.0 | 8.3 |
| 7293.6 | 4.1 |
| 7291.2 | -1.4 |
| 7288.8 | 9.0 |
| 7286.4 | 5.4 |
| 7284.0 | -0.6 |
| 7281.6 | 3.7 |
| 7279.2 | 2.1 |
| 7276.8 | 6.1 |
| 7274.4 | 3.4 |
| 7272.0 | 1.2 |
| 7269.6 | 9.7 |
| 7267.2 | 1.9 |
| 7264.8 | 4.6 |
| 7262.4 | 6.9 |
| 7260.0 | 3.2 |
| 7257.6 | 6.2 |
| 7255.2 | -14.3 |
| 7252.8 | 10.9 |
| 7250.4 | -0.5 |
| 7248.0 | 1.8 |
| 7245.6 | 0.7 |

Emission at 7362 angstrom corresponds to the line [O II] 3727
